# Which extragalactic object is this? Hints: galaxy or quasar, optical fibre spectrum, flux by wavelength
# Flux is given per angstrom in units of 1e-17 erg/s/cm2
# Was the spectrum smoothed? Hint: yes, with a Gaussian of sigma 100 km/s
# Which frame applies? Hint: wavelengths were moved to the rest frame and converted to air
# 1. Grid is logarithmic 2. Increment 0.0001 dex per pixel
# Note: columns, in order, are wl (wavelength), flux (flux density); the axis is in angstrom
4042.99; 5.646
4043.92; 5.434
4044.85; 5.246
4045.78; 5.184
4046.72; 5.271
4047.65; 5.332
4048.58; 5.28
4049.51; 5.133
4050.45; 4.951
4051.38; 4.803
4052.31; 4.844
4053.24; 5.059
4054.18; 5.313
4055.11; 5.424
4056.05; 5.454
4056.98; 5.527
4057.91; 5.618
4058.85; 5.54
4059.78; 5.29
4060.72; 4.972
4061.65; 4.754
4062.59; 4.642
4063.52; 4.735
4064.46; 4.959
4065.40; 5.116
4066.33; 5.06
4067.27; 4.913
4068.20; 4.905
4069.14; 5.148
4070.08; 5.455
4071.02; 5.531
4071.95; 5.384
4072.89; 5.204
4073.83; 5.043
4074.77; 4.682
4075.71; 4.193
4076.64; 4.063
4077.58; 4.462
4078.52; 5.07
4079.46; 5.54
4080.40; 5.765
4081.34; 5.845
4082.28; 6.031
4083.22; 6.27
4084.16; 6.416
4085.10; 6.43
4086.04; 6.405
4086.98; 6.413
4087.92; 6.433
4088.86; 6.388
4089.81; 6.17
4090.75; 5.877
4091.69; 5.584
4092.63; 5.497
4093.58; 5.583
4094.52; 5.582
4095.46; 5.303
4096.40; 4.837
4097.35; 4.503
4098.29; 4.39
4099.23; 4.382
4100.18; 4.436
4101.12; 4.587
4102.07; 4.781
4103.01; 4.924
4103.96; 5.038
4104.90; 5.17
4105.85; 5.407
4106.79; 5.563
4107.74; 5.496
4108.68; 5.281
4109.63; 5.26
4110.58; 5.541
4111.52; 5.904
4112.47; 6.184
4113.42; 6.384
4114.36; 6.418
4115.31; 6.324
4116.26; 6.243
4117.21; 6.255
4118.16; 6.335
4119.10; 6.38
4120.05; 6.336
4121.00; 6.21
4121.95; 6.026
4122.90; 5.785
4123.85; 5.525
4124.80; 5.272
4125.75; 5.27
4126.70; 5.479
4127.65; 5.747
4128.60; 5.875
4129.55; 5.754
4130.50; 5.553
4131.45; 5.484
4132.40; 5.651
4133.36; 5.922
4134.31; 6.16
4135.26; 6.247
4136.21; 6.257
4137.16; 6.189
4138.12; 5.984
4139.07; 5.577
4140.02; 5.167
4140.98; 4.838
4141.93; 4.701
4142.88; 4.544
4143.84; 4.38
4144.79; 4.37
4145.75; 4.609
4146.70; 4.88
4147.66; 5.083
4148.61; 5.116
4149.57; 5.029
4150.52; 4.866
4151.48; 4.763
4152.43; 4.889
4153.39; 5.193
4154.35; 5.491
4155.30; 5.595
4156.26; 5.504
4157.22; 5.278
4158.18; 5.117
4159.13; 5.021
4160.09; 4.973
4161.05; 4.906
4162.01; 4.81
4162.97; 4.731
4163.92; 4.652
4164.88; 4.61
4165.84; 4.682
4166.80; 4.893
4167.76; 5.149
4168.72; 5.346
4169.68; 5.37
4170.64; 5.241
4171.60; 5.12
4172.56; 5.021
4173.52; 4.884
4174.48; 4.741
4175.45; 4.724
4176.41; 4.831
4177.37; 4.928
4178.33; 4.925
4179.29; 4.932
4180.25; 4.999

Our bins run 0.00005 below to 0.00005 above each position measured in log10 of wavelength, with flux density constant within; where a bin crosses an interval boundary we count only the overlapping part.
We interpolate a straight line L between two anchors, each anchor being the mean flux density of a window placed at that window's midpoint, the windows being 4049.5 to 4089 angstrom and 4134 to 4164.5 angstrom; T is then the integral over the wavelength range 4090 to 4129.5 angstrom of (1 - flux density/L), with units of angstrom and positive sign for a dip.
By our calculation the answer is -2.3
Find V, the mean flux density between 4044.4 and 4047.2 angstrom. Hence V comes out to 5.22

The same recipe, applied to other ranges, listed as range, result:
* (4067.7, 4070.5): 5.16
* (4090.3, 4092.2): 5.74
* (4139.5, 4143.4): 4.82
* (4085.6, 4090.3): 6.36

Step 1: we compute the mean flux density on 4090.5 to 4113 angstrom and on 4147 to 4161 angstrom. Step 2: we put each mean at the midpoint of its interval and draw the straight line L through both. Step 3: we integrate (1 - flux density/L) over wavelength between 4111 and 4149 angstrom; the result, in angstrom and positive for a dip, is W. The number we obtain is -3.6 angstrom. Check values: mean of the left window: 5.21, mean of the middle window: 5.66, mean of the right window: 5.13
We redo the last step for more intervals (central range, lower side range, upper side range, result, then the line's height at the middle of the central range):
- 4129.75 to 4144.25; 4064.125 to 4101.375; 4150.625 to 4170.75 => -1.1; 5.14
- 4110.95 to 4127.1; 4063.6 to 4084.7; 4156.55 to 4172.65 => -2.9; 5.11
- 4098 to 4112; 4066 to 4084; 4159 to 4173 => 0.1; 5.13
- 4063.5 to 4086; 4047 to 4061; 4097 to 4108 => -0.9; 5.09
